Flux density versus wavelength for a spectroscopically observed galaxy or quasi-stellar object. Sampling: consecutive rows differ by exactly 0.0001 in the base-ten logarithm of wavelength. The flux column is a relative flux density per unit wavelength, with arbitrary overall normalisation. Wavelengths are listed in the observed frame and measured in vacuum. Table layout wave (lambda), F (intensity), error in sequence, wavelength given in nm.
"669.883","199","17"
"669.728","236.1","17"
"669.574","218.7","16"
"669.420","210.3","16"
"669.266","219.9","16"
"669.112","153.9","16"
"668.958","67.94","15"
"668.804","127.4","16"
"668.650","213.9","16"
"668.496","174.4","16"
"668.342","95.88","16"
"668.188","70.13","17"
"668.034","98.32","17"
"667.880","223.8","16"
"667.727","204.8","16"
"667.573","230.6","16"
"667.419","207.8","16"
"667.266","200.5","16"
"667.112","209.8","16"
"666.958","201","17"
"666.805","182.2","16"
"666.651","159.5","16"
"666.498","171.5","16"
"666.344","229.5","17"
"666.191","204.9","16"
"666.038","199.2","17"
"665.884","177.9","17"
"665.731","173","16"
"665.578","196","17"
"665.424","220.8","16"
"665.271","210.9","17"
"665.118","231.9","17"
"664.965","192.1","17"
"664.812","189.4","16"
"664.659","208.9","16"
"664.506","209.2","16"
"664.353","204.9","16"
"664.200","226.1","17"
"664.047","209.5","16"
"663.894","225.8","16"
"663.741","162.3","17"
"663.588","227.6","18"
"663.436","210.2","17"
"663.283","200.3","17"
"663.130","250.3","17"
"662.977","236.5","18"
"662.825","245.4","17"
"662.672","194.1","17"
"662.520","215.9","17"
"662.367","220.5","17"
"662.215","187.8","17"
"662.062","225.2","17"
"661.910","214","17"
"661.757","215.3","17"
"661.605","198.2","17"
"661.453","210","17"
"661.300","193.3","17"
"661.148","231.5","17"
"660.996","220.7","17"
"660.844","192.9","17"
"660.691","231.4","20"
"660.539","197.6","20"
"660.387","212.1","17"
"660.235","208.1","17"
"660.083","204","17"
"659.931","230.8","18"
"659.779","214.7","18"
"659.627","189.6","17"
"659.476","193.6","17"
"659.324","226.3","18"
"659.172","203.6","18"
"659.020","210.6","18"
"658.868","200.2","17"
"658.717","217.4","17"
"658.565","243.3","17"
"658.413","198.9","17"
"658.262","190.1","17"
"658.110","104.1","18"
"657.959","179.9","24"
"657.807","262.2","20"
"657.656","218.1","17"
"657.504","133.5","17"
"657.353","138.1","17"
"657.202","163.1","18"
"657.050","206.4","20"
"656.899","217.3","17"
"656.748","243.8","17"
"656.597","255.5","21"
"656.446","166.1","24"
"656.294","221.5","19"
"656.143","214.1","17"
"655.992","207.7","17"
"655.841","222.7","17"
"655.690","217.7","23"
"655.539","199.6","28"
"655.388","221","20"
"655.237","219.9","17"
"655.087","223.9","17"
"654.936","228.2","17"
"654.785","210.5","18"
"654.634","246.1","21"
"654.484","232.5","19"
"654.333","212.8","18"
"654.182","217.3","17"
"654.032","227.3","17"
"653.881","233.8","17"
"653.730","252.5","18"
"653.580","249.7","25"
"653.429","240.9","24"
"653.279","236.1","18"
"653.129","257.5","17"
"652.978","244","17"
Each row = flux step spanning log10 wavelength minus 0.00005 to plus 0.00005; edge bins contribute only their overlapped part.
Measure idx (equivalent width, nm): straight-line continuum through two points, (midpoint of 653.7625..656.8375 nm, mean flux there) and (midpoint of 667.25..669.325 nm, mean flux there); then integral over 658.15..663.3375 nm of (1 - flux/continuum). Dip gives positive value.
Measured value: -0.41 nm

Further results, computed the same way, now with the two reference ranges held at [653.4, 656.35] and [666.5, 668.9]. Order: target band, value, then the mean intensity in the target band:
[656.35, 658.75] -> 0.201 nm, 196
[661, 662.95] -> -0.177 nm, 214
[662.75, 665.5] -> -0.404 nm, 215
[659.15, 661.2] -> -0.082 nm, 211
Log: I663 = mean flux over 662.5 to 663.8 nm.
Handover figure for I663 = 217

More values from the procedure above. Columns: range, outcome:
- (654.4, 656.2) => 220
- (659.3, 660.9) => 209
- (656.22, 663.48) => 207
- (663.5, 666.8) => 201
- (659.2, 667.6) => 208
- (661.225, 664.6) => 213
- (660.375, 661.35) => 212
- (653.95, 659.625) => 208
